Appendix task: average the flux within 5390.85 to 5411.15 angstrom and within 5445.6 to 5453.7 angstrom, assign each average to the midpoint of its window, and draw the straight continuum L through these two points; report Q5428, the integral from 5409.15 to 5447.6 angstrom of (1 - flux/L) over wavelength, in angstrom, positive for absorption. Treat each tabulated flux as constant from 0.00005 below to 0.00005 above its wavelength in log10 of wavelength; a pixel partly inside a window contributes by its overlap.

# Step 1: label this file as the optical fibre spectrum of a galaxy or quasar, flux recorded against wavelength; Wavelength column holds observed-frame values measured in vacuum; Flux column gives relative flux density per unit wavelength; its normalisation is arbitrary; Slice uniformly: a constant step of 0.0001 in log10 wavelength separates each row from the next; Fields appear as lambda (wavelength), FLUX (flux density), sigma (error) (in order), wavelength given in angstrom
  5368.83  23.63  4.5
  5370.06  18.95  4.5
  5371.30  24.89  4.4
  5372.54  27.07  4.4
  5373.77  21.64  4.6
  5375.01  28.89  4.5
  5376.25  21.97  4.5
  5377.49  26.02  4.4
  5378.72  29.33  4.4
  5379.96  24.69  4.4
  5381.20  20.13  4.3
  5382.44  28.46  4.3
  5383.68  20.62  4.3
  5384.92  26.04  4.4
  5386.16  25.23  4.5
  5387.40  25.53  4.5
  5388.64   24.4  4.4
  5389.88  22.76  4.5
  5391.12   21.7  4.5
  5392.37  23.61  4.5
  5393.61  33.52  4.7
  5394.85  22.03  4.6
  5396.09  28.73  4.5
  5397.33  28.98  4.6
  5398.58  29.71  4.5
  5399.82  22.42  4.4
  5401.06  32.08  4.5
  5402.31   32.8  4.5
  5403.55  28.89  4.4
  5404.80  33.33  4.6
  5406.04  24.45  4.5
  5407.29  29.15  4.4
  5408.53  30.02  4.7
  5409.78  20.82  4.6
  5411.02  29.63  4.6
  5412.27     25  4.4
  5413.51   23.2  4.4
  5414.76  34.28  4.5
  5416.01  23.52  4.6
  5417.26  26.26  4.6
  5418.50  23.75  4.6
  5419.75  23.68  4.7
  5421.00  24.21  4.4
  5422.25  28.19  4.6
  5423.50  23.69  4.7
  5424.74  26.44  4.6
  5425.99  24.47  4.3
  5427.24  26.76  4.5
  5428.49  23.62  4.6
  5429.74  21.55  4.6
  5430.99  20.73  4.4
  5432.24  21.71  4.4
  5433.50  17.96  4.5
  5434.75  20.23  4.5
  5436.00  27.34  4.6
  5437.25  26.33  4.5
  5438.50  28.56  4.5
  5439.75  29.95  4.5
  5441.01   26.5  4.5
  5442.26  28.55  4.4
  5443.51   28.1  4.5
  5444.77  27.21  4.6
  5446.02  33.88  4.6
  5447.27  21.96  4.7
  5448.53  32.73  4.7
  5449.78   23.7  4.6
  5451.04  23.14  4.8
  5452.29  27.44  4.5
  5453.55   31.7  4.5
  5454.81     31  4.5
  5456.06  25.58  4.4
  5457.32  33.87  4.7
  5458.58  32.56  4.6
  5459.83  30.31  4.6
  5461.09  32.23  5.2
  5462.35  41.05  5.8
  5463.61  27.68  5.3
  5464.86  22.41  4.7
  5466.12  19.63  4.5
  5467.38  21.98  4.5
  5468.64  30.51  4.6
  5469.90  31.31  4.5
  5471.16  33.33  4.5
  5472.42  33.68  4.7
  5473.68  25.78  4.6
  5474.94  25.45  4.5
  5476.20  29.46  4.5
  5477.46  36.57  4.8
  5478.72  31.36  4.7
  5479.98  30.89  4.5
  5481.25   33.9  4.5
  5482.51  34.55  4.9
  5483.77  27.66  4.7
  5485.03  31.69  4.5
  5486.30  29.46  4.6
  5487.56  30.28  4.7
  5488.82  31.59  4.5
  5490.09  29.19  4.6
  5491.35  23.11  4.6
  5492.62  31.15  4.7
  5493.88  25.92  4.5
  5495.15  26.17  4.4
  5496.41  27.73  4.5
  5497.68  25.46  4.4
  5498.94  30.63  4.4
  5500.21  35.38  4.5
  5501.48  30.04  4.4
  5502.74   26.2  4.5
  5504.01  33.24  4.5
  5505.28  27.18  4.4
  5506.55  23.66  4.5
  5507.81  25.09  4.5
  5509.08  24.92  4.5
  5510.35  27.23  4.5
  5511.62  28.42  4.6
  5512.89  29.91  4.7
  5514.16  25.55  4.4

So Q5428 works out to 3.0 angstrom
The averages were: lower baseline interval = 27.8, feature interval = 25.5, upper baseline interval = 27.4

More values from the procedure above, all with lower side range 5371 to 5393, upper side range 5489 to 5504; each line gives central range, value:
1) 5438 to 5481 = -2.9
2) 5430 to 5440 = 1.0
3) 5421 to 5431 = 0.6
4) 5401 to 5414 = -1.3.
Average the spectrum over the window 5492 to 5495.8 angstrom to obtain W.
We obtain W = 27.8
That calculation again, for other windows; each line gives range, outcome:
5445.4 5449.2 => 29.5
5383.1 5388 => 24.4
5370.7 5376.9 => 24.9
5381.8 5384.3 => 24.5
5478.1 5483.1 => 32.6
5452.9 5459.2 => 30.9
